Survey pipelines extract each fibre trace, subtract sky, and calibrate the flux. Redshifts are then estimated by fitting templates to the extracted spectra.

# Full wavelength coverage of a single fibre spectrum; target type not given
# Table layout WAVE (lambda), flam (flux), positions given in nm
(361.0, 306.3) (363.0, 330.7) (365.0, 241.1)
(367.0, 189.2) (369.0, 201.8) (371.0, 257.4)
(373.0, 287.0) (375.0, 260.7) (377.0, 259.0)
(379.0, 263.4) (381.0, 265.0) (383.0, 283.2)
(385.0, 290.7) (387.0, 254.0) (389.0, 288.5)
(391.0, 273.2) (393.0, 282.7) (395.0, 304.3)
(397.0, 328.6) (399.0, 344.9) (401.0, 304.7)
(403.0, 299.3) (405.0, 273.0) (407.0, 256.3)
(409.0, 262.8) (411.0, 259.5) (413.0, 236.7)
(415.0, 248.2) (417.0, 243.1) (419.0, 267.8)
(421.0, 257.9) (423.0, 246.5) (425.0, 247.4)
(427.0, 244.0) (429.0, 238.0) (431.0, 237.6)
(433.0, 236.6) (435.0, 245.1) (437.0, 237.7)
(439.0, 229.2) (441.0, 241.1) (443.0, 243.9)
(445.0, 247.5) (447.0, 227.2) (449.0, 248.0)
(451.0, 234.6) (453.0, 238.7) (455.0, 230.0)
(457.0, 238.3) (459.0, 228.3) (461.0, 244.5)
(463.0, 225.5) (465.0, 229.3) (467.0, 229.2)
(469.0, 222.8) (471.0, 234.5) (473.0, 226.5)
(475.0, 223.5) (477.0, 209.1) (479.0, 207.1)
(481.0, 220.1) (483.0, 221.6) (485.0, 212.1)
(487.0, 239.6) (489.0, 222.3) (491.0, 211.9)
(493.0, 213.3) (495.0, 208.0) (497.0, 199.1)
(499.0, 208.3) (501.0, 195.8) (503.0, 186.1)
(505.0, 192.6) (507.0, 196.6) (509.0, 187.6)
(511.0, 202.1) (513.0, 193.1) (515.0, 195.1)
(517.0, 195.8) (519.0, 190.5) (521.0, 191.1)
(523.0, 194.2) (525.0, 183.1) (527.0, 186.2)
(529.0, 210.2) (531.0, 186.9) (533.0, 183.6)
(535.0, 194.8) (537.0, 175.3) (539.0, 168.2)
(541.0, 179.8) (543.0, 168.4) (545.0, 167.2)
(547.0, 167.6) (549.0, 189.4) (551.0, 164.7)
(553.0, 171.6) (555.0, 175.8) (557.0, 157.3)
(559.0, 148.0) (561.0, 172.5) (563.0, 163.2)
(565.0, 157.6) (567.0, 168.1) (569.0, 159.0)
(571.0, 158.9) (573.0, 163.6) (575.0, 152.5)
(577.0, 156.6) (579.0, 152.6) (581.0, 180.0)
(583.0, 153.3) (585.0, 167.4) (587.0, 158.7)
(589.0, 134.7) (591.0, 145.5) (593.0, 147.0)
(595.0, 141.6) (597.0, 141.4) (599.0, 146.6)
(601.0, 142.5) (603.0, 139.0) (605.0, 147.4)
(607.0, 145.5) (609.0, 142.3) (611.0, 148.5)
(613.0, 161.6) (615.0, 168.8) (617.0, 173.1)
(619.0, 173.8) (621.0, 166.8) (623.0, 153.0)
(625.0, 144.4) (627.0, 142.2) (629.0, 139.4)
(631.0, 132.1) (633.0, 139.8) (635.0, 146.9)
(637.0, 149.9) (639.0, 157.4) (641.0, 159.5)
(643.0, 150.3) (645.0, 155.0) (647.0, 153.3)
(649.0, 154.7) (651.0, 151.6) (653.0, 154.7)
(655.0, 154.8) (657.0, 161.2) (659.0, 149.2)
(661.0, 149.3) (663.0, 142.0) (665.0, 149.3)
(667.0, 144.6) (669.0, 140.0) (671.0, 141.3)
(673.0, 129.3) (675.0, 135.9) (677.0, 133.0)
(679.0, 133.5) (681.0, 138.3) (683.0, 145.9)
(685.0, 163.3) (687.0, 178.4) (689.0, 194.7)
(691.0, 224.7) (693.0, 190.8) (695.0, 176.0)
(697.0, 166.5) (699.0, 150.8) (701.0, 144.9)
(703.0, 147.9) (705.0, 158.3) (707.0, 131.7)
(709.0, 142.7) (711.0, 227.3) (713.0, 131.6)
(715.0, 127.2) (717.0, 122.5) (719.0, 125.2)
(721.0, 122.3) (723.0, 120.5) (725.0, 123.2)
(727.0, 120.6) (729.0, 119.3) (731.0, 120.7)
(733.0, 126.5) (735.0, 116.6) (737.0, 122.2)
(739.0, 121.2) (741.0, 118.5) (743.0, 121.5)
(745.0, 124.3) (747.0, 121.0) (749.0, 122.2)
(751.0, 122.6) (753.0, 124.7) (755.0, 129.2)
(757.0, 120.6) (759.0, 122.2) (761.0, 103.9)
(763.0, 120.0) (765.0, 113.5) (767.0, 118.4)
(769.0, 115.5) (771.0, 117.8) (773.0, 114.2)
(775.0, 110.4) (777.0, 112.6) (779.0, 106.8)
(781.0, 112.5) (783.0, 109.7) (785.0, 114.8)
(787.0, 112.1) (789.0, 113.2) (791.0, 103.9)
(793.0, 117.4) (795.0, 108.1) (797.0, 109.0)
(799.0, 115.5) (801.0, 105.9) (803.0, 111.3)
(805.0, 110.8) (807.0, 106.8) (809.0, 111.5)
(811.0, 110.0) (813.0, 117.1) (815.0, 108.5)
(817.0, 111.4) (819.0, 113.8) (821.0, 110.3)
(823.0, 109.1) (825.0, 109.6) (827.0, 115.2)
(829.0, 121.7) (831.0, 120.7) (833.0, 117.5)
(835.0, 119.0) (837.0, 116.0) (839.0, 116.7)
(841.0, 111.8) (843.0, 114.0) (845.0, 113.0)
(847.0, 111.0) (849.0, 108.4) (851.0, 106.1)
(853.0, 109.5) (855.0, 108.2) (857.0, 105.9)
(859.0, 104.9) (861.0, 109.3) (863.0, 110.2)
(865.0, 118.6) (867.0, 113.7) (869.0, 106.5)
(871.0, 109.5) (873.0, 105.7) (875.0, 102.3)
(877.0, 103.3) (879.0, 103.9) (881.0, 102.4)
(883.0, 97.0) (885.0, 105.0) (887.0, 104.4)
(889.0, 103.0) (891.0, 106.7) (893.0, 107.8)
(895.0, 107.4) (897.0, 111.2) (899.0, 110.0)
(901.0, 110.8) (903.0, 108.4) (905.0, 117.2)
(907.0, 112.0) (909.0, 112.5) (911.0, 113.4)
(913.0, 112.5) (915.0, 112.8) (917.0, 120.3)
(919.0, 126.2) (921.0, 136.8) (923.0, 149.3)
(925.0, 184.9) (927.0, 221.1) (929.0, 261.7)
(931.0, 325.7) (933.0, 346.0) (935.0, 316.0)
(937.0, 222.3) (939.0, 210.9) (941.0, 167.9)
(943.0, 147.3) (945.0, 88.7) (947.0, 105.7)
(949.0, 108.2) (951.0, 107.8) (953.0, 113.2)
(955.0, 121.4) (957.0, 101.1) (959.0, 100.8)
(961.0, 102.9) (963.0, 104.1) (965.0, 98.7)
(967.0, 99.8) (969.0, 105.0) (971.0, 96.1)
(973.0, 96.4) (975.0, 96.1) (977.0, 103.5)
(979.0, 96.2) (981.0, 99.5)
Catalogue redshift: 0.42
